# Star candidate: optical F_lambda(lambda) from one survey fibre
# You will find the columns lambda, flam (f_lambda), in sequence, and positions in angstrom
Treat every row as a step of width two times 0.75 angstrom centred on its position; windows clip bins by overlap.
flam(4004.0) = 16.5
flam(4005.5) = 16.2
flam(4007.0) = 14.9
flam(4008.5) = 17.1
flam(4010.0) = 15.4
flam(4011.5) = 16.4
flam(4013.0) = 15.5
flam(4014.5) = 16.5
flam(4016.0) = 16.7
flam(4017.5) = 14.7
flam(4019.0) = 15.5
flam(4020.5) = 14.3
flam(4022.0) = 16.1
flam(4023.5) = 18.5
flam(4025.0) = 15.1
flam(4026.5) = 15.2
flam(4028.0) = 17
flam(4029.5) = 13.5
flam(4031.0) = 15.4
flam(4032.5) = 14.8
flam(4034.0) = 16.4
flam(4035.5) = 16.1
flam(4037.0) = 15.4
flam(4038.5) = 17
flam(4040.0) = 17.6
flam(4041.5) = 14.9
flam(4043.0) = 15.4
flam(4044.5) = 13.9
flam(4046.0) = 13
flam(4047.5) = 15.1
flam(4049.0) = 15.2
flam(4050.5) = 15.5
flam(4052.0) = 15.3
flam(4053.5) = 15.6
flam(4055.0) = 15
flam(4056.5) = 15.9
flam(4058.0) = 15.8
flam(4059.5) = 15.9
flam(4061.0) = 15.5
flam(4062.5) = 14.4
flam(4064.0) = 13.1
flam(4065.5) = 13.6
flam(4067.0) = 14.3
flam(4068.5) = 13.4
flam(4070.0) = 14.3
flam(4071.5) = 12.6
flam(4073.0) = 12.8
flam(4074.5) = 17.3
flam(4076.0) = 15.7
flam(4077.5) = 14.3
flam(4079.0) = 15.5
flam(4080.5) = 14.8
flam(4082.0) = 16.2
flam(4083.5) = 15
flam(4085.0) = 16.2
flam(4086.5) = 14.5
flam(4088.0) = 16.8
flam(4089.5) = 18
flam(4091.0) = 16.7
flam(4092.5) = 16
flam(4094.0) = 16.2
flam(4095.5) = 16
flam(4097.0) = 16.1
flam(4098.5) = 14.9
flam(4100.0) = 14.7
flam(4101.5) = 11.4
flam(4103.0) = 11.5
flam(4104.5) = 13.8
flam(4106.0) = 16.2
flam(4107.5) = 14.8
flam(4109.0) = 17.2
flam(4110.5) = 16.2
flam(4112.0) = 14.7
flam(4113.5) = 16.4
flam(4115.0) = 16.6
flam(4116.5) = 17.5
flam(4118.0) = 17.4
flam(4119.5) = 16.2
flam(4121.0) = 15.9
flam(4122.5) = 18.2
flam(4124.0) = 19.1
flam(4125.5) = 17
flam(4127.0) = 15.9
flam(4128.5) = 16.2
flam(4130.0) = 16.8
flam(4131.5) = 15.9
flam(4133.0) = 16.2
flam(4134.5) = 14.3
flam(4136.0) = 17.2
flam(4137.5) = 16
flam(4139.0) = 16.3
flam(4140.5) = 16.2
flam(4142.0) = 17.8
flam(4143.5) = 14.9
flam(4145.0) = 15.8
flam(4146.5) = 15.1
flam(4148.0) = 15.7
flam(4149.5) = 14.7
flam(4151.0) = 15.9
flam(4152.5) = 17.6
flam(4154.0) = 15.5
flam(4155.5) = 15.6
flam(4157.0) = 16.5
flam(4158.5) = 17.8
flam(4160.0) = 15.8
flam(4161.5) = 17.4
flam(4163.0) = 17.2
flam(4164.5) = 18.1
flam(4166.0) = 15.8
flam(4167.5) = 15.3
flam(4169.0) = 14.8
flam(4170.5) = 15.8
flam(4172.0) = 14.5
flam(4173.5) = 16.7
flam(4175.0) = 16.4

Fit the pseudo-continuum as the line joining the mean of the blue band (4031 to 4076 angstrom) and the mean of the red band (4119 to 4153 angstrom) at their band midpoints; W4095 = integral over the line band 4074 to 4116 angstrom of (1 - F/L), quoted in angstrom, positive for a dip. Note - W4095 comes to 0.44 angstrom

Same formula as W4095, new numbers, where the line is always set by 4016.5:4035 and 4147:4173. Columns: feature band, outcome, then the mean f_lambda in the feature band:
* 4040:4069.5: 1.57 angstrom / 14.8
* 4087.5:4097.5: -0.45 angstrom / 16.5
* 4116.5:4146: -0.94 angstrom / 16.5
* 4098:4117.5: 0.98 angstrom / 15.1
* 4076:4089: 0.26 angstrom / 15.5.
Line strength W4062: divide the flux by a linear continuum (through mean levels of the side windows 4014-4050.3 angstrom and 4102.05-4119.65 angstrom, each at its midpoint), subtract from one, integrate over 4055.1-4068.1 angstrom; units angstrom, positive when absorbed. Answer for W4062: 0.7 angstrom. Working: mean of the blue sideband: 15.5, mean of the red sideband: 15.6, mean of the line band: 14.8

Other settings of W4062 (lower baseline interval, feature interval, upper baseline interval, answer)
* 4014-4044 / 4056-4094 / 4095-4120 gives 0.9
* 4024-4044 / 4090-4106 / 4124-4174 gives 1.1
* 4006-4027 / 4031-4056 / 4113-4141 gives 1.0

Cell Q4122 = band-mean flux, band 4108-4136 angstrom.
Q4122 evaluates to 16.5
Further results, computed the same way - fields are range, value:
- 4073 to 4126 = 15.8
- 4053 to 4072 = 14.6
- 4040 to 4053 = 15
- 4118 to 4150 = 16.3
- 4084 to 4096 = 16.3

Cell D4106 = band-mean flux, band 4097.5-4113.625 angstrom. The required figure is 14.7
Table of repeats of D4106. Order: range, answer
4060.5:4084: 14.5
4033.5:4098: 15.3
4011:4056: 15.6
